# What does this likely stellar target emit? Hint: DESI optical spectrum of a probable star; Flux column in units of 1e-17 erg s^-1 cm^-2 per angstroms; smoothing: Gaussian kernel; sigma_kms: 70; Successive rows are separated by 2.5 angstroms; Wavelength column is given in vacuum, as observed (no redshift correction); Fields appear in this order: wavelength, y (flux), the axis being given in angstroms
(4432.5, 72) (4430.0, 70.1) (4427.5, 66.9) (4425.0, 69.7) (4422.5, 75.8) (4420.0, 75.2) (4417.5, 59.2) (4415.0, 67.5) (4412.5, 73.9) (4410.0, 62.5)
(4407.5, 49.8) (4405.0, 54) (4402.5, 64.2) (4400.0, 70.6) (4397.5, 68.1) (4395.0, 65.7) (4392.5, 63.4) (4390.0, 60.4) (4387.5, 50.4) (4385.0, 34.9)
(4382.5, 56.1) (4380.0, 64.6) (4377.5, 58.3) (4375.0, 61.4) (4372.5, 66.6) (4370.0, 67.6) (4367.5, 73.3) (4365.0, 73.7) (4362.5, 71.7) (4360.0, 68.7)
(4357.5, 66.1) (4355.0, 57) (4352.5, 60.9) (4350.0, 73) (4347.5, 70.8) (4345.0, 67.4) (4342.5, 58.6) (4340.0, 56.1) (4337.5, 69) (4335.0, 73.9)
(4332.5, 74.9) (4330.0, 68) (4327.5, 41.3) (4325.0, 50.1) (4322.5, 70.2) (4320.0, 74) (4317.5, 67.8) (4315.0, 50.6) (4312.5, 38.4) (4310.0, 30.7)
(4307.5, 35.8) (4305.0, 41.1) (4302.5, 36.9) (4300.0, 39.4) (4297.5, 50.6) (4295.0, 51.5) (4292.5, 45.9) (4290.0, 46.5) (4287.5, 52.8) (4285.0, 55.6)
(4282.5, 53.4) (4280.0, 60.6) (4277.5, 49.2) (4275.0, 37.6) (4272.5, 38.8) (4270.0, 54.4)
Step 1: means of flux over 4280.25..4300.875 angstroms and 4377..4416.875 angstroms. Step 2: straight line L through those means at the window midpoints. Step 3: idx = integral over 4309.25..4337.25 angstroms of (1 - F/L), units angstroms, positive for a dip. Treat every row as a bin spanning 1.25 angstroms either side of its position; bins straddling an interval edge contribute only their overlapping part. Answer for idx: -3.0 angstroms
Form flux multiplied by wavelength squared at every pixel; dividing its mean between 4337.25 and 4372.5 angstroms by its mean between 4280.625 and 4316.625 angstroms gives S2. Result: 1.51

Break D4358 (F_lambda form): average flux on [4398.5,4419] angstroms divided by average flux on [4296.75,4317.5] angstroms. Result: 1.50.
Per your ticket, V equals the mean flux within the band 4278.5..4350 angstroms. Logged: 55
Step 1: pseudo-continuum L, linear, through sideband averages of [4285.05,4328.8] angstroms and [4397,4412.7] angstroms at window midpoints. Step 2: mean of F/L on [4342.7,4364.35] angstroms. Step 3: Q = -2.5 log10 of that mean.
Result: -0.206 mag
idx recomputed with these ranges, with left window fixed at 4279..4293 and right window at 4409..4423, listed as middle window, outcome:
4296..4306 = 2.2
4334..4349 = -1.6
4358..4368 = -1.5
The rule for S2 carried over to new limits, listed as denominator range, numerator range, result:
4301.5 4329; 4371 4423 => 1.31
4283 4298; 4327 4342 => 1.31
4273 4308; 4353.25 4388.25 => 1.38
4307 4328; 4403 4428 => 1.32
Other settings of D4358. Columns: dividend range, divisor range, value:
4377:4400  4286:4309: 1.32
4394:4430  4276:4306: 1.36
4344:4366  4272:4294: 1.37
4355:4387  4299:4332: 1.25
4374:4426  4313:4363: 0.97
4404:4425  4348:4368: 0.96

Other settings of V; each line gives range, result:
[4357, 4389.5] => 62.4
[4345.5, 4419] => 63.3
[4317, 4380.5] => 65.6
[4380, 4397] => 56.4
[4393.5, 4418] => 63.7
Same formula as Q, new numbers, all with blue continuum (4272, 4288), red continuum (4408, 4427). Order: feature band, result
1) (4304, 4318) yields 0.26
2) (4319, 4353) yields -0.13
